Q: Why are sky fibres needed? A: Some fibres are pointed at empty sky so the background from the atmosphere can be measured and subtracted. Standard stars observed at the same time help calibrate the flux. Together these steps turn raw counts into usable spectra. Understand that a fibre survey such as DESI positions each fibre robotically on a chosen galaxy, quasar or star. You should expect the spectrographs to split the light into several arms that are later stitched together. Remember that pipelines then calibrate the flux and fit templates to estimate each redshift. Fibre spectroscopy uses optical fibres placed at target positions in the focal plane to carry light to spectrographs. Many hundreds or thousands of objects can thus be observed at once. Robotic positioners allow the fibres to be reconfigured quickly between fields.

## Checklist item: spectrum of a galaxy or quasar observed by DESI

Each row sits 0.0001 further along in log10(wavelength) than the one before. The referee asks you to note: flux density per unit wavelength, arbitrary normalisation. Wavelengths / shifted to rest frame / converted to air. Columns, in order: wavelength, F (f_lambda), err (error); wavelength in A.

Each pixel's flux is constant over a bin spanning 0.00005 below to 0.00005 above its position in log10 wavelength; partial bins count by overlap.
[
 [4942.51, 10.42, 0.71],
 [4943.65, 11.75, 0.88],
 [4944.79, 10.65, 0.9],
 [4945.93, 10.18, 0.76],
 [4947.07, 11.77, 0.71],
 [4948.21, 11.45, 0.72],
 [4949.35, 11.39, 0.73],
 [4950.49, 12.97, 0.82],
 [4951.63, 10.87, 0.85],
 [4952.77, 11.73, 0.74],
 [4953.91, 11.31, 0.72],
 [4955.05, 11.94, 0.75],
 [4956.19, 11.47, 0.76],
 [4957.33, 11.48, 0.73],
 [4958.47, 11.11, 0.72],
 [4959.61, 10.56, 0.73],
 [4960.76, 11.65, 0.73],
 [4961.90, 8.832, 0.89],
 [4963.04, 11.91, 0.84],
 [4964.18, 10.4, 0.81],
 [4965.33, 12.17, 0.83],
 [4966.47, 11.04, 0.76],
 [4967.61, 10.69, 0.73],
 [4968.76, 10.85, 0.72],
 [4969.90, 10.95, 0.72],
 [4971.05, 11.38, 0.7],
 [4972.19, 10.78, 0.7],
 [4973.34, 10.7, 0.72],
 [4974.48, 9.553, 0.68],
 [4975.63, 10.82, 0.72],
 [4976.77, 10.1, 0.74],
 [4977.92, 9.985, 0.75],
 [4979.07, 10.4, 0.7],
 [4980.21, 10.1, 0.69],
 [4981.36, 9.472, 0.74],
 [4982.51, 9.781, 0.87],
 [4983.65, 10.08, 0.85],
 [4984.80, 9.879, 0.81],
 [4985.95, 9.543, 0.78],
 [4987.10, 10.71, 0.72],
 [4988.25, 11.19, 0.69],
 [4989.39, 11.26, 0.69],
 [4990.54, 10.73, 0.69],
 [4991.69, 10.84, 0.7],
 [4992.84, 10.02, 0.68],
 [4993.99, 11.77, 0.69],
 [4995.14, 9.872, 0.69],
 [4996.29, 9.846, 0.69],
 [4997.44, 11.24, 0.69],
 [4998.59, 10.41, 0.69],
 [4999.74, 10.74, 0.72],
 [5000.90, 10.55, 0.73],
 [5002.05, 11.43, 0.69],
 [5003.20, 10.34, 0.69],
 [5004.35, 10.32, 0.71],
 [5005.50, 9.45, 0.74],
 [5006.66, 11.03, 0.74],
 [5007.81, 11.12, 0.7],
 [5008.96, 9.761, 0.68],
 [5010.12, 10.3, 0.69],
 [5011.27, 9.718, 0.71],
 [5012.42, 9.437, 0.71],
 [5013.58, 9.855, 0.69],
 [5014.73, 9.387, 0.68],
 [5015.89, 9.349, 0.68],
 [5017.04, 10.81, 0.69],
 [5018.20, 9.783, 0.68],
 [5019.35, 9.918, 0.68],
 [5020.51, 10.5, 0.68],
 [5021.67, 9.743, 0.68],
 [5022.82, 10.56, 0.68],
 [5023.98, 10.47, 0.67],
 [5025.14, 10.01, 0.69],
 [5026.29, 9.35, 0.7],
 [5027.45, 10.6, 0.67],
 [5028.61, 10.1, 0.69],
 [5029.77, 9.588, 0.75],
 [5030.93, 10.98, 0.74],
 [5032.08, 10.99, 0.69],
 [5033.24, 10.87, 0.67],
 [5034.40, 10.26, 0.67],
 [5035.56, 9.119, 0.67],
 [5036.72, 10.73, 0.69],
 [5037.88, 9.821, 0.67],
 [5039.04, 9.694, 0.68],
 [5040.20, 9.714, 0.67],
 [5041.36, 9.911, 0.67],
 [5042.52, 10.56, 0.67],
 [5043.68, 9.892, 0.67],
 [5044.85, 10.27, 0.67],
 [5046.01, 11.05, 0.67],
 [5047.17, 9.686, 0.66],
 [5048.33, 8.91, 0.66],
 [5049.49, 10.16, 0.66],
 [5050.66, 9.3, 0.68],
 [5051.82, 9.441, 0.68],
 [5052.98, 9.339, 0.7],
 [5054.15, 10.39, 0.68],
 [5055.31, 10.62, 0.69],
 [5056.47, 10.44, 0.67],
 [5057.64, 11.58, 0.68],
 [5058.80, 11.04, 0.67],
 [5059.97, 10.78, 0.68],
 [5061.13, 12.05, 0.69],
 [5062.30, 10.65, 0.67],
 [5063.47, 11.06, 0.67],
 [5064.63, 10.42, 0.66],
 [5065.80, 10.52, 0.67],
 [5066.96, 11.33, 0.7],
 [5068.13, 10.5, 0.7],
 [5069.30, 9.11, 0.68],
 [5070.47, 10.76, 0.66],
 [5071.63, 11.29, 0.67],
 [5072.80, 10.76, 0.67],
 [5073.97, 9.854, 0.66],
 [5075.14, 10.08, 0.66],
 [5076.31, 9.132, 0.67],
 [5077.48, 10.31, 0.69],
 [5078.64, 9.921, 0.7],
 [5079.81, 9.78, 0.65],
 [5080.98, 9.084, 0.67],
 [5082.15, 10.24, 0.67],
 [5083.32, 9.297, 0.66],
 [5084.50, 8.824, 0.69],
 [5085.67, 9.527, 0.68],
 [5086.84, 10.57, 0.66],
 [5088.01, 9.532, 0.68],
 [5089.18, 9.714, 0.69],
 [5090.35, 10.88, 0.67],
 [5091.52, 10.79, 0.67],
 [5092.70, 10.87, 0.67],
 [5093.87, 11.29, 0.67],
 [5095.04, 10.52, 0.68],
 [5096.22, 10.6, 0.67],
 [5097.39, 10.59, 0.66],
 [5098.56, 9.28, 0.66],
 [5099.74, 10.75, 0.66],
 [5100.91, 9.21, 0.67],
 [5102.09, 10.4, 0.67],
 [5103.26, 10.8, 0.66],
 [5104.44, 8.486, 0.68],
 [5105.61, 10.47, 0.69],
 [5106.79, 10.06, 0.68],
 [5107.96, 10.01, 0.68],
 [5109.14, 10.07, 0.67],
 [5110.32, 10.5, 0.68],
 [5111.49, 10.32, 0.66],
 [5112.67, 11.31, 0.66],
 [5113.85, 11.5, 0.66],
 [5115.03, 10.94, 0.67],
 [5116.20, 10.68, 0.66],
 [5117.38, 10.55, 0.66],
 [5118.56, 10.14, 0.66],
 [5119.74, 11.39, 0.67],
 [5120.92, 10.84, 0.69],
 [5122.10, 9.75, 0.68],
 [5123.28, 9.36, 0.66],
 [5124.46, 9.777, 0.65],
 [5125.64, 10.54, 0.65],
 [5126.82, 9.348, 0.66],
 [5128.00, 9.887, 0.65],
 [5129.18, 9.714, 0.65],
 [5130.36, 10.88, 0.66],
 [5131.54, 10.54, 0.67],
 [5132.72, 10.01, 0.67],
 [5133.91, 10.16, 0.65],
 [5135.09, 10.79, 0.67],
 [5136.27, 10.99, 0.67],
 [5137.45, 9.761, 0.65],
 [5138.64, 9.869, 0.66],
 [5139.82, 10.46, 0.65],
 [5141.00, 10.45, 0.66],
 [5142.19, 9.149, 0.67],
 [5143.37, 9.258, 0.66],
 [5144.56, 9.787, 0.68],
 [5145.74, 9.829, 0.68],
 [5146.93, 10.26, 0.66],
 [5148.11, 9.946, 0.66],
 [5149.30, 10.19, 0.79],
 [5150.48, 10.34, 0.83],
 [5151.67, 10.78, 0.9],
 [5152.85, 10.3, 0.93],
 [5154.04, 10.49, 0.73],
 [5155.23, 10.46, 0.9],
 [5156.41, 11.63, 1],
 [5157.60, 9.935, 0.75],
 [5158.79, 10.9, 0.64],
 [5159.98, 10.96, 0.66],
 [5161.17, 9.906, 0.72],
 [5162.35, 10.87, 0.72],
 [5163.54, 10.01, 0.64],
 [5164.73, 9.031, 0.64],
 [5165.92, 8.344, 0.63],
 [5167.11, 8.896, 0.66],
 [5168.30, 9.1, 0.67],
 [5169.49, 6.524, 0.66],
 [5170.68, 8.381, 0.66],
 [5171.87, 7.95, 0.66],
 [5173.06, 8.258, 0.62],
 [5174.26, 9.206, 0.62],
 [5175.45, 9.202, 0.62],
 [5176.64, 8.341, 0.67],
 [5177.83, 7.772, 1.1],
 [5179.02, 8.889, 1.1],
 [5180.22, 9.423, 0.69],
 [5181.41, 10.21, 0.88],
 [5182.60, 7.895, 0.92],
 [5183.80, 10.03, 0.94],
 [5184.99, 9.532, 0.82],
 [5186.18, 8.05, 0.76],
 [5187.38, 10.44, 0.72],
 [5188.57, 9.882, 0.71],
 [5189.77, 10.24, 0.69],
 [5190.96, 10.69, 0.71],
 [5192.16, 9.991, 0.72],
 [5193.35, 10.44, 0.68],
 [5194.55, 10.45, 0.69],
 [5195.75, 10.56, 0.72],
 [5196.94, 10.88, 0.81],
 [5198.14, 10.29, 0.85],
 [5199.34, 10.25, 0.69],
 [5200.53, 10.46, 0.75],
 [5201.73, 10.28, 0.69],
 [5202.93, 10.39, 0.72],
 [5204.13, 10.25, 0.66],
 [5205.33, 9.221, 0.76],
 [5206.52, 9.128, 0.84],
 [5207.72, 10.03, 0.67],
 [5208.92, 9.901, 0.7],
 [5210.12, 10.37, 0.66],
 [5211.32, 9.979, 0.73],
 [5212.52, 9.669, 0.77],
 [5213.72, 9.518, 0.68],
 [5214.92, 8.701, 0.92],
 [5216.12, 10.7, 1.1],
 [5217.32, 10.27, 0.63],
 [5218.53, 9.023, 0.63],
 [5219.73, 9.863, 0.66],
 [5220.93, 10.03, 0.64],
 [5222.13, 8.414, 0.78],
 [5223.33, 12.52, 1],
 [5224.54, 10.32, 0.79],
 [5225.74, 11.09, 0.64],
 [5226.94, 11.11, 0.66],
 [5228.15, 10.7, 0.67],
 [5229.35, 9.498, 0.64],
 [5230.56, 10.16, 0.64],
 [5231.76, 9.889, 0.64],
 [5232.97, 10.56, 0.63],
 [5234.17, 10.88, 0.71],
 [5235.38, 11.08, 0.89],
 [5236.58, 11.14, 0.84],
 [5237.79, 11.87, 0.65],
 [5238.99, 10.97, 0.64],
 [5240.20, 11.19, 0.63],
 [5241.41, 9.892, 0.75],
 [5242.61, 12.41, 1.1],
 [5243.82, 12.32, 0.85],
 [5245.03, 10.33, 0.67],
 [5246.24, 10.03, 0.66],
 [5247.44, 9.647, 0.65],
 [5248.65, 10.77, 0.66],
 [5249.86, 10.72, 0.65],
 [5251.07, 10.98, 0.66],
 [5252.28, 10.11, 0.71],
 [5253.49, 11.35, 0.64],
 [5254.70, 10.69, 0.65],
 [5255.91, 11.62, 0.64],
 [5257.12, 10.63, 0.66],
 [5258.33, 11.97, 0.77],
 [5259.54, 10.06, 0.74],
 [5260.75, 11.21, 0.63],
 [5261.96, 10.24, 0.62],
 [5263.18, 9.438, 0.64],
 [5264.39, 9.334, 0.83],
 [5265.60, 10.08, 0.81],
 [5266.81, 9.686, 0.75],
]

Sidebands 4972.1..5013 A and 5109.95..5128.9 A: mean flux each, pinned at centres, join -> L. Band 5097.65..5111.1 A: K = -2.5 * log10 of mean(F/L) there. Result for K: 0.04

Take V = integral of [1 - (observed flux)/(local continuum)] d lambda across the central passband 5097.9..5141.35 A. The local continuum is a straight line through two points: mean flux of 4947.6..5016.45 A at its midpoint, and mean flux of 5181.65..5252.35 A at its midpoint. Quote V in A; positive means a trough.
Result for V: 0.6 A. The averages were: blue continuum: 10.6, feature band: 10.3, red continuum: 10.3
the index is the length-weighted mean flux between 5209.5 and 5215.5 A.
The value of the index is 9.65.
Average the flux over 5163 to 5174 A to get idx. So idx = 8.51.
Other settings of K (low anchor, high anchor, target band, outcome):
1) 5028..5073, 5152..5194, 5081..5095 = 0.00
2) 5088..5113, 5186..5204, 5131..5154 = 0.01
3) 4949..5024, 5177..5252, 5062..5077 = 0.00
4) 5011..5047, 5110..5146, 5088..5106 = -0.01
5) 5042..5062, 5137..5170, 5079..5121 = -0.01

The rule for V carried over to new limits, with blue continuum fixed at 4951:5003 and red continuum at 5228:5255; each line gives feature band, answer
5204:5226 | 1.7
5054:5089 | 1.4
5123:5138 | 0.8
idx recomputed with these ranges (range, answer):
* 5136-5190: 9.6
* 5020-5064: 10.3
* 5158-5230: 9.72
